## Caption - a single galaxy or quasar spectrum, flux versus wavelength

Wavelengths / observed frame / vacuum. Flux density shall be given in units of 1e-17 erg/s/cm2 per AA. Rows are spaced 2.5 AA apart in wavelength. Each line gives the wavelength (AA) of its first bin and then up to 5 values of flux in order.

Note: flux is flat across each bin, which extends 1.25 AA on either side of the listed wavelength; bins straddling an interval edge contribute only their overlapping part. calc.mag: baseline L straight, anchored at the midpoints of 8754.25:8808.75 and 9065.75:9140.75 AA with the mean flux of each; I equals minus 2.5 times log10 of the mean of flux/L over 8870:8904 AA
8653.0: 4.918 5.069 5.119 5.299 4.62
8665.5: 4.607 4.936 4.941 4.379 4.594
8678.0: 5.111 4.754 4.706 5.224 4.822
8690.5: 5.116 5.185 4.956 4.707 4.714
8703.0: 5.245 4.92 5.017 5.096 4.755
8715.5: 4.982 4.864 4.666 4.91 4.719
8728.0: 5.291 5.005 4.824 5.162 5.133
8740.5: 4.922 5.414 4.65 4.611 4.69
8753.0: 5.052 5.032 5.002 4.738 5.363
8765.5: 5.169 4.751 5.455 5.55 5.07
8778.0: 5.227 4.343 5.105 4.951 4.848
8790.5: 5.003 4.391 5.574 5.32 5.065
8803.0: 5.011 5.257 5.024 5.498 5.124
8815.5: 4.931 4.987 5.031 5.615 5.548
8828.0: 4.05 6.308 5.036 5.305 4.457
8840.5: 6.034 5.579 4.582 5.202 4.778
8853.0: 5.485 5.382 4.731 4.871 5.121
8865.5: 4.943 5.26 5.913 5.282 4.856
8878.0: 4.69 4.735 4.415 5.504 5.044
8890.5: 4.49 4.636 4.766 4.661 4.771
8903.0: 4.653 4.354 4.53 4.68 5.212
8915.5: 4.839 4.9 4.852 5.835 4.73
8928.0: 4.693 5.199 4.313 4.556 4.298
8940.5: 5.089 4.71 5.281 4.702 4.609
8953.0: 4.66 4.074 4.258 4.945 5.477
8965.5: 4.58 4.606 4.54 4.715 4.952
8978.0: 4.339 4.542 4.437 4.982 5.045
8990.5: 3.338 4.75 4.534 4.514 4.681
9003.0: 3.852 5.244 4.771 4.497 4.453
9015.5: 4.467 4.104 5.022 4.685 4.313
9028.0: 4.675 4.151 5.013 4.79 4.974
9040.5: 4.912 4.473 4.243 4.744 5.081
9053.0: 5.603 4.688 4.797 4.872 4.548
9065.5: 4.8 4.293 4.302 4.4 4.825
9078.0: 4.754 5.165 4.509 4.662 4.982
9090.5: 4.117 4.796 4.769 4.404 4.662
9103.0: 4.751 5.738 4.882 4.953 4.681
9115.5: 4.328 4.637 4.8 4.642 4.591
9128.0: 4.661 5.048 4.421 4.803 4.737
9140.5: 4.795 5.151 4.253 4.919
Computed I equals 0.02 mag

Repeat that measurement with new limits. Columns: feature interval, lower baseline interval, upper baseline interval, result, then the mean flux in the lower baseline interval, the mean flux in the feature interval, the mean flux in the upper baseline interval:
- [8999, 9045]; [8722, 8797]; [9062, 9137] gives 0.04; 5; 4.61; 4.7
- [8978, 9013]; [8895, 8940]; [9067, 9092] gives 0.04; 4.77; 4.54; 4.61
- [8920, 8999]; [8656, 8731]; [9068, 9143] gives 0.02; 4.91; 4.69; 4.72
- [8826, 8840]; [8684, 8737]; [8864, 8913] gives -0.05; 4.96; 5.11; 4.86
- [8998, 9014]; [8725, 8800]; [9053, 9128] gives 0.05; 5.02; 4.58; 4.72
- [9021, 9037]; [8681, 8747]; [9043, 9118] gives 0.03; 4.96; 4.63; 4.73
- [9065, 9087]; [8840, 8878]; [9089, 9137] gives 0.04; 5.17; 4.63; 4.72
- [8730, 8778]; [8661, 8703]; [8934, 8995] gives -0.05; 4.86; 5.04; 4.64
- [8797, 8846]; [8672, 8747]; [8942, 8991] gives -0.08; 4.93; 5.2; 4.66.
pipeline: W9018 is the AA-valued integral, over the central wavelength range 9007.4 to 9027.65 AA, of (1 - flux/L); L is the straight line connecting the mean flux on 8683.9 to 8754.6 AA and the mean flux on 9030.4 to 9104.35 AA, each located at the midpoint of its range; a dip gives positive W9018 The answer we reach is 0.9 AA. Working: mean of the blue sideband 4.95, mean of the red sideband 4.71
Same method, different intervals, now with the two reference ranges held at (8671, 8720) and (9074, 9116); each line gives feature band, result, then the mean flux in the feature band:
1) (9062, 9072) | 0.62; 4.48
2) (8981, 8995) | 0.85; 4.51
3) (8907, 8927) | -0.51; 4.95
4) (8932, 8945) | 0.49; 4.64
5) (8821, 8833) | -1.15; 5.32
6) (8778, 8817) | -1.36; 5.04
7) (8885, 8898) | 0.01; 4.83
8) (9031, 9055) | -0.28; 4.84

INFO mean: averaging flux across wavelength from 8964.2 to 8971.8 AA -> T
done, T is 4.58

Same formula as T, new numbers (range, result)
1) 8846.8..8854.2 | 5.15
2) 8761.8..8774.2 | 5.26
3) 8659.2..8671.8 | 4.88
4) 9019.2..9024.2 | 4.85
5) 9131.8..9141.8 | 4.69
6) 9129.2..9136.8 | 4.76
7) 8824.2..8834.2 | 5.24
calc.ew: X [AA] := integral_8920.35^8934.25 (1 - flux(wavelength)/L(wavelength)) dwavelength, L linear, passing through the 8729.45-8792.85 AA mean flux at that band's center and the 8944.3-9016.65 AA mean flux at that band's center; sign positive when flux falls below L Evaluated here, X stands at -0.7 AA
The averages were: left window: 4.99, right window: 4.62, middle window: 4.94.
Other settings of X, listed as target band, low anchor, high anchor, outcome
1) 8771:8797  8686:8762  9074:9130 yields -0.58 AA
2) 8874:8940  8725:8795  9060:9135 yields 1.09 AA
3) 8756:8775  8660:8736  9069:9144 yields -1.04 AA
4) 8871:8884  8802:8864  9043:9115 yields 0.55 AA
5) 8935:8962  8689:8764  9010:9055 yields 0.53 AA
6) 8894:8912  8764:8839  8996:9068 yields 1.00 AA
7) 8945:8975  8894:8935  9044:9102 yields 0.49 AA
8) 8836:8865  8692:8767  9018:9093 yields -1.50 AA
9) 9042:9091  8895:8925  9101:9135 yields 0.91 AA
